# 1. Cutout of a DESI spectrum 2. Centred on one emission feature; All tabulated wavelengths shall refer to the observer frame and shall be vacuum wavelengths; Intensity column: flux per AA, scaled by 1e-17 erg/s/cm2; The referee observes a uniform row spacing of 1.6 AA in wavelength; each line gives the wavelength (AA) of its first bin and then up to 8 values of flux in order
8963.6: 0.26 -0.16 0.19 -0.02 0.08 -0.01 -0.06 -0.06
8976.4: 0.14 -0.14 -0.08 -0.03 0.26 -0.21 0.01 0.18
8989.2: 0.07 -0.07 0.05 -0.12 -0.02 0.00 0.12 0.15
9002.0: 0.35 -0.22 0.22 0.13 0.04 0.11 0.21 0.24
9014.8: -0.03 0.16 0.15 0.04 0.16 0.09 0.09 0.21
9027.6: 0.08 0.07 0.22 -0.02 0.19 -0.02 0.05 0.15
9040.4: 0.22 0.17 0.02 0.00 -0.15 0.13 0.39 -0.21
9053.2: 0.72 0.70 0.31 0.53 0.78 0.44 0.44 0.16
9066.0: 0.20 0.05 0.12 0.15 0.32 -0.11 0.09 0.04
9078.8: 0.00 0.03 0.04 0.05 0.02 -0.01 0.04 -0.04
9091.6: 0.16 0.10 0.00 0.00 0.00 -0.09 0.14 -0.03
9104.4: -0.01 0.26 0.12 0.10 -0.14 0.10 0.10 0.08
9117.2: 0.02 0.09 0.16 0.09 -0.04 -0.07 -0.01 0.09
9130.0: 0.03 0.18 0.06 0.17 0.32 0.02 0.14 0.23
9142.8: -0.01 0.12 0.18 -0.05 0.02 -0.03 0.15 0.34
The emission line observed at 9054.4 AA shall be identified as [O II]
